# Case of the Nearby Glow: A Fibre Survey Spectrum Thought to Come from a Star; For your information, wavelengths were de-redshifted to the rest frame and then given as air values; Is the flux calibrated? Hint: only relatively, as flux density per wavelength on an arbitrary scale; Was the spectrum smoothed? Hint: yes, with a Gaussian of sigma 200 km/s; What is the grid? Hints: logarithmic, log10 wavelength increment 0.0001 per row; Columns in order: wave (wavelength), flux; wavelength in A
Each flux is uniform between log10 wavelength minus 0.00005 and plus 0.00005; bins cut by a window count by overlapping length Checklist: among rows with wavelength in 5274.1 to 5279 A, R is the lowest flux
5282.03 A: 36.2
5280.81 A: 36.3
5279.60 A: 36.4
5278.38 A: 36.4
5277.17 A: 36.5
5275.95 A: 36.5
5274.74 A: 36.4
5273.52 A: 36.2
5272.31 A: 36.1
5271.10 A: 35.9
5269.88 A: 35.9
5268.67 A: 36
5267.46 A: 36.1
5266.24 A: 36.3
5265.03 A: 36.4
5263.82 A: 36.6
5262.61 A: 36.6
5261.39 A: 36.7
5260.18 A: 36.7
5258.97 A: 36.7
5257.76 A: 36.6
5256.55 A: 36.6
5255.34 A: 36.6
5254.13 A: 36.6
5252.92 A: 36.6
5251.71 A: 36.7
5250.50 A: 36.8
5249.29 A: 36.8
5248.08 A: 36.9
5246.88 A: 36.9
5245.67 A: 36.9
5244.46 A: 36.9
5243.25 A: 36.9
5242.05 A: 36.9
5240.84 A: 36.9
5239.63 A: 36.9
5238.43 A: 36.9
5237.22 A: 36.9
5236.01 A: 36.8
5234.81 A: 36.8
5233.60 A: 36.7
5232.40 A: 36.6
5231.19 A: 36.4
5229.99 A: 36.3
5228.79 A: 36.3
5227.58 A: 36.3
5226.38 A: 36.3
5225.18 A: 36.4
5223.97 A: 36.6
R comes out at 36.4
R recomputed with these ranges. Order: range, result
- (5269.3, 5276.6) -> 35.9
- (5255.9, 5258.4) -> 36.6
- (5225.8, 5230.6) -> 36.3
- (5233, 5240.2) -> 36.7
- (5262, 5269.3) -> 36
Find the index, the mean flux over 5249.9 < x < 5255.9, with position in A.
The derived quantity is 36.6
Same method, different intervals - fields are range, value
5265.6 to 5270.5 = 36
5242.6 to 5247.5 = 37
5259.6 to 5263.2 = 36.6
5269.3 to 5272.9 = 35.9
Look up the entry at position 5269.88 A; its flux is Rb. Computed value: 35.9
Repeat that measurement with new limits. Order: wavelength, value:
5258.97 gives 36.7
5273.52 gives 36.2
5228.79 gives 36.3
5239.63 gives 36.9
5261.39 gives 36.7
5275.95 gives 36.5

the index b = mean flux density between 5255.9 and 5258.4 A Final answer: 36.6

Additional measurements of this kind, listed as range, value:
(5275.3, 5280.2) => 36.5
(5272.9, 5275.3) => 36.3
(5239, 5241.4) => 36.9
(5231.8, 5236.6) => 36.8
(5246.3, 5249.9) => 36.9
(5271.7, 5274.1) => 36.3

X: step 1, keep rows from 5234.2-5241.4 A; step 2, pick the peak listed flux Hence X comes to 36.9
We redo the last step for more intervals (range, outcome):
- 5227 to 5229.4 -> 36.3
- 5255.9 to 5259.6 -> 36.7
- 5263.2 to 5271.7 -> 36.6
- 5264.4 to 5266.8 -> 36.4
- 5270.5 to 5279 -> 36.5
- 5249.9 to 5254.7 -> 36.8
